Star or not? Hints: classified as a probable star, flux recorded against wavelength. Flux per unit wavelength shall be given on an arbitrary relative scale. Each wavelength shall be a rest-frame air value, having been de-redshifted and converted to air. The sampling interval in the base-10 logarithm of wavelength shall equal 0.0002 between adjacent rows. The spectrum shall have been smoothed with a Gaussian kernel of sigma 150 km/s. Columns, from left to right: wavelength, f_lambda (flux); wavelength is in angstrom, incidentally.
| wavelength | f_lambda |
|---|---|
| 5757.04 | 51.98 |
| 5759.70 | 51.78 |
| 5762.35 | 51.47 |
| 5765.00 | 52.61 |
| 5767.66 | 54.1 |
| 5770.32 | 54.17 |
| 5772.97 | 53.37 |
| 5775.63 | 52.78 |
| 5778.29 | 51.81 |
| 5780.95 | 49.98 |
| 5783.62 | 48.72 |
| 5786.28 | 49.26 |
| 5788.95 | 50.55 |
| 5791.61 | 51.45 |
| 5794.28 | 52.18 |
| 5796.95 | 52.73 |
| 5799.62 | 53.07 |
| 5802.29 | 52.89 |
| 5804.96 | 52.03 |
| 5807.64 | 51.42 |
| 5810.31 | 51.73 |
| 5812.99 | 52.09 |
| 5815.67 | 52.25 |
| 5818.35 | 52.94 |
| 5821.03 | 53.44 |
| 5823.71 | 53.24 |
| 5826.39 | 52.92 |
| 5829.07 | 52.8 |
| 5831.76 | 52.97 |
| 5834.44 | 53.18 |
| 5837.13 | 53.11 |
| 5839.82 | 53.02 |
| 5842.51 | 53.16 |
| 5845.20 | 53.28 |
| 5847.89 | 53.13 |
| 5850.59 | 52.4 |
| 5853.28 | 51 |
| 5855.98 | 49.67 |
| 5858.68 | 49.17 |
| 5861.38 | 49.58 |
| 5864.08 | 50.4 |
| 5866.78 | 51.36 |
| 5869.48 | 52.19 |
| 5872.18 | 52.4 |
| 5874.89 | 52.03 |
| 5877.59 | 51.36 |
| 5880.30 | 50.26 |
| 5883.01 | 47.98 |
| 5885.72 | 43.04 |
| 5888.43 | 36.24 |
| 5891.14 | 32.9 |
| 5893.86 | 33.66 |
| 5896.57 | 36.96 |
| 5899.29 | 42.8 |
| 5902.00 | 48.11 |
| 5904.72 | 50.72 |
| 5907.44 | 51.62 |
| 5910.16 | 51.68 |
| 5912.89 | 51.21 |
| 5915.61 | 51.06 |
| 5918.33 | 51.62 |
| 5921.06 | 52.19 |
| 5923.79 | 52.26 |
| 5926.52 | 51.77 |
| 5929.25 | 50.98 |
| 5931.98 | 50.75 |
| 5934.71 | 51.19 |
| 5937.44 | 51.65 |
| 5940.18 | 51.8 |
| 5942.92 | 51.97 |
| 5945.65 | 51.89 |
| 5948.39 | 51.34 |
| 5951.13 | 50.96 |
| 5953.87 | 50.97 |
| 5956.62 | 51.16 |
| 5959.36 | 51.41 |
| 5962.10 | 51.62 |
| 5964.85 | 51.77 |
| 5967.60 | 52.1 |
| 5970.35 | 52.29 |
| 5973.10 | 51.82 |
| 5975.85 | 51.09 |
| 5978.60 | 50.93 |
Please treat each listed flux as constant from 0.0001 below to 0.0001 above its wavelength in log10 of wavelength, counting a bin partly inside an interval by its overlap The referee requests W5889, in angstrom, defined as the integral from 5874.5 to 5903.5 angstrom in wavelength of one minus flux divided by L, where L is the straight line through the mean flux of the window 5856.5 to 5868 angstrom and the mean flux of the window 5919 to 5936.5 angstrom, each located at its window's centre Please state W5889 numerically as 4.4 angstrom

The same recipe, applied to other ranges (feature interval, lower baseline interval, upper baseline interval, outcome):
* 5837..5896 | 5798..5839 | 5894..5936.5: 3.0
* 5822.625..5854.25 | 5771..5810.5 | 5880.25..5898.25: -4.9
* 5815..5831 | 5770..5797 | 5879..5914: -1.3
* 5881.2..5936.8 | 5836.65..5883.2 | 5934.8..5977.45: 4.8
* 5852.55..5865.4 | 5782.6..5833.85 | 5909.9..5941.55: 0.5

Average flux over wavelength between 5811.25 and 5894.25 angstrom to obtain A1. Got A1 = 50.1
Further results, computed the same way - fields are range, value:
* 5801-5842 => 52.7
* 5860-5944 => 48.5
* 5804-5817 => 51.9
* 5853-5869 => 50.2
